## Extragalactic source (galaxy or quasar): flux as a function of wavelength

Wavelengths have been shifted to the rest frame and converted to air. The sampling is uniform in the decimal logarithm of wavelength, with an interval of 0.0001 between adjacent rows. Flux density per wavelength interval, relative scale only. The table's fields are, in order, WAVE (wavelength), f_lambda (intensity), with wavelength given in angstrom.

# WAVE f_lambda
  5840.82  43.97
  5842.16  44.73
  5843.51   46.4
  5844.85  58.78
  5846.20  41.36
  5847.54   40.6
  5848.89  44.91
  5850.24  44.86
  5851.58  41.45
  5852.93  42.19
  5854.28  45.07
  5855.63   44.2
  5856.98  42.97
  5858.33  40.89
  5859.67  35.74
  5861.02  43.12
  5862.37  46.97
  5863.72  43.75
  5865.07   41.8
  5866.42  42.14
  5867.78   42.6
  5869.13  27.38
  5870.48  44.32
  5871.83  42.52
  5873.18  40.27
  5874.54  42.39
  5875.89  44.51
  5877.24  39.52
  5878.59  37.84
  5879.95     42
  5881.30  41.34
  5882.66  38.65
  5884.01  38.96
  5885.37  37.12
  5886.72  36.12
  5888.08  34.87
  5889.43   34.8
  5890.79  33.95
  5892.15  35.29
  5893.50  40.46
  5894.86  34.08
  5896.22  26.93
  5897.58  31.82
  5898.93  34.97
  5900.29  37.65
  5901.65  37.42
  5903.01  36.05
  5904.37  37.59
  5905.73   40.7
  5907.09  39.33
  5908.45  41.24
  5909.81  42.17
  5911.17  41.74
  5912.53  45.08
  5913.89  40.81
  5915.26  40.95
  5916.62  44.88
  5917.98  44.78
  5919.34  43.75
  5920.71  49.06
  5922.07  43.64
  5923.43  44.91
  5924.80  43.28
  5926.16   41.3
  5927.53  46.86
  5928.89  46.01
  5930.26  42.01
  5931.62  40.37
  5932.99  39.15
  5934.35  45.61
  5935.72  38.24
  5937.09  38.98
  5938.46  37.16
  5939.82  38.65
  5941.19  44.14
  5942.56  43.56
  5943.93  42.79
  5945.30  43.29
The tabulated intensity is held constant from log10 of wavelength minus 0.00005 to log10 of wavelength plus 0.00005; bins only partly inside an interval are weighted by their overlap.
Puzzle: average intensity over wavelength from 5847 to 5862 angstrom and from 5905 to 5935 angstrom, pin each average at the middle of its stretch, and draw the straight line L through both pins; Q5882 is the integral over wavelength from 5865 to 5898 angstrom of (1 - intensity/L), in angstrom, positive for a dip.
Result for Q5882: 3.61 angstrom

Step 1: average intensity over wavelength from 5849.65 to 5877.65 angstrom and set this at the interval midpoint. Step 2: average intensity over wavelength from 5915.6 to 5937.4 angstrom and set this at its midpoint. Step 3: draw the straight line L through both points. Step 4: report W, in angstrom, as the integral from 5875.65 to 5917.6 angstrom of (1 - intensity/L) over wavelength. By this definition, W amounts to 4.2 angstrom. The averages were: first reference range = 41.9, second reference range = 43.3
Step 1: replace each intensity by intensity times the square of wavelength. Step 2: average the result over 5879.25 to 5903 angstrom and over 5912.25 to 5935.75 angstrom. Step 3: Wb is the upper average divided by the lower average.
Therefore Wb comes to 1.21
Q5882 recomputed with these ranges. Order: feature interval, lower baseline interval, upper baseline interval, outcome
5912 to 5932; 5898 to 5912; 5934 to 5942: -2.18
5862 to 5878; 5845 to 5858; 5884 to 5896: -0.64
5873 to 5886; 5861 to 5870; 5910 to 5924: 0.47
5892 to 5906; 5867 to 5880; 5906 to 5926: 2.14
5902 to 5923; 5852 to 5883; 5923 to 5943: -0.15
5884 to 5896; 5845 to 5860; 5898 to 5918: 1.57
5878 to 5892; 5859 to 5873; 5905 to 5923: 1.44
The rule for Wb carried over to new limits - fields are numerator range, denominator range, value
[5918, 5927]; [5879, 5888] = 1.16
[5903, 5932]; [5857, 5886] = 1.07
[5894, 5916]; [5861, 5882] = 0.93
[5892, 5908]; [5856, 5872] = 0.89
